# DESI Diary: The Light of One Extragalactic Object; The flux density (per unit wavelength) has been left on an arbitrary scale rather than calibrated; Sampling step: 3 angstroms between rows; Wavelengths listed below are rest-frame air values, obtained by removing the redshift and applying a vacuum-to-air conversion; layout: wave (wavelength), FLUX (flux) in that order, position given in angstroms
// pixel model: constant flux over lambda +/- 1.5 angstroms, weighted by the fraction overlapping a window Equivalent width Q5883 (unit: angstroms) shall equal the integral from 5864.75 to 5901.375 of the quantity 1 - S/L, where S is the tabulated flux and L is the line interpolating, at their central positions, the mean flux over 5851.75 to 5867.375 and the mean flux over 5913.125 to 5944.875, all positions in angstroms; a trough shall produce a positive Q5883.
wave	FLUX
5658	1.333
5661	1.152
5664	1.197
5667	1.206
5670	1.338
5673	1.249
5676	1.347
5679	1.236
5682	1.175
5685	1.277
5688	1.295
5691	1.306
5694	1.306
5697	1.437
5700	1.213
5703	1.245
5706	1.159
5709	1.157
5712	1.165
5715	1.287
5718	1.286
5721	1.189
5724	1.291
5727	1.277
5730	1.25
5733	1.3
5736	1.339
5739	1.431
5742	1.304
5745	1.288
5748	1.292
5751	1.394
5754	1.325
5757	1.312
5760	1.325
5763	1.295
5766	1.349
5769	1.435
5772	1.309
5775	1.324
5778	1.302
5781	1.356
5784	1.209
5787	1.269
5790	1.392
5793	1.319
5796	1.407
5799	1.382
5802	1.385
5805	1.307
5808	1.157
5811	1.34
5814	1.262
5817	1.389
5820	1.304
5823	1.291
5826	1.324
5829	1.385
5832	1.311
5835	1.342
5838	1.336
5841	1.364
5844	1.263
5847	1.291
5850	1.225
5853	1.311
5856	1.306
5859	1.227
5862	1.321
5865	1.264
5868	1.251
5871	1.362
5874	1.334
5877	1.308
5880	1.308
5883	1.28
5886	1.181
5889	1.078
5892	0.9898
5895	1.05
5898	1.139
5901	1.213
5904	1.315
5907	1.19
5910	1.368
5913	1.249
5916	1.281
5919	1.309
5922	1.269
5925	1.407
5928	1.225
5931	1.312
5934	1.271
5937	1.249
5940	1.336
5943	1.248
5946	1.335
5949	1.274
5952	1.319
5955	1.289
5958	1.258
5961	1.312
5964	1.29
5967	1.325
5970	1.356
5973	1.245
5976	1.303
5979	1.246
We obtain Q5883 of 2.1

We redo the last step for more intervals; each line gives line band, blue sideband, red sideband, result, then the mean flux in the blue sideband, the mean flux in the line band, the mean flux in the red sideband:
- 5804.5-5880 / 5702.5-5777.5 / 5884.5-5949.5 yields -2.4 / 1.29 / 1.3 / 1.24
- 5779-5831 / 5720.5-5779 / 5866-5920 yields -1.5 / 1.32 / 1.32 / 1.23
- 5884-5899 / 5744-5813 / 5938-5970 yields 2.5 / 1.32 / 1.09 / 1.3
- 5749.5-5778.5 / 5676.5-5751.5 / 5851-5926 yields -1.6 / 1.28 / 1.34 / 1.25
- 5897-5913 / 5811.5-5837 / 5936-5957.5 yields 0.7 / 1.33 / 1.25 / 1.29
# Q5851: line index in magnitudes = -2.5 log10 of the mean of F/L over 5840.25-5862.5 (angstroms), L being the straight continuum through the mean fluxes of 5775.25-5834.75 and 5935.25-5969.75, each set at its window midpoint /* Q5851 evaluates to 0.02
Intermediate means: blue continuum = 1.32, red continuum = 1.3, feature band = 1.28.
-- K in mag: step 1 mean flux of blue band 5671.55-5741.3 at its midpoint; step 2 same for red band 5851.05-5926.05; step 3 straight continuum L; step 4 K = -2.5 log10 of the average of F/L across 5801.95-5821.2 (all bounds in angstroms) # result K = -0.03 mag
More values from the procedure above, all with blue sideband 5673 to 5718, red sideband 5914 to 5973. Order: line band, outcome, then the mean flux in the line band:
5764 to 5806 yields -0.06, 1.34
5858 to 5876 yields -0.01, 1.3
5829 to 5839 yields -0.05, 1.34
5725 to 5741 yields -0.05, 1.32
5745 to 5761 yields -0.05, 1.33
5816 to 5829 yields -0.04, 1.33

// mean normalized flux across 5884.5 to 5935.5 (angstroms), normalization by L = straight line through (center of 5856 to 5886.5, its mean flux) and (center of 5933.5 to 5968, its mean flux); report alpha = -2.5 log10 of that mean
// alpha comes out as 0.06 mag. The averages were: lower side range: 1.29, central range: 1.23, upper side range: 1.29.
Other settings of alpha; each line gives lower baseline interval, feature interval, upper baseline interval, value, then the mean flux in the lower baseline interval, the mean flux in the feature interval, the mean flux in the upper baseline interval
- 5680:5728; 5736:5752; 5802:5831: -0.055 mag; 1.25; 1.34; 1.31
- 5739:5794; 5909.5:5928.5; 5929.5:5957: -0.004 mag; 1.33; 1.3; 1.29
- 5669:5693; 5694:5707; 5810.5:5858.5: 0.008 mag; 1.28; 1.27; 1.31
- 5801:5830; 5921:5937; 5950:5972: 0.011 mag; 1.31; 1.29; 1.3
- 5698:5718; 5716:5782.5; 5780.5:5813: -0.045 mag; 1.22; 1.32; 1.32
